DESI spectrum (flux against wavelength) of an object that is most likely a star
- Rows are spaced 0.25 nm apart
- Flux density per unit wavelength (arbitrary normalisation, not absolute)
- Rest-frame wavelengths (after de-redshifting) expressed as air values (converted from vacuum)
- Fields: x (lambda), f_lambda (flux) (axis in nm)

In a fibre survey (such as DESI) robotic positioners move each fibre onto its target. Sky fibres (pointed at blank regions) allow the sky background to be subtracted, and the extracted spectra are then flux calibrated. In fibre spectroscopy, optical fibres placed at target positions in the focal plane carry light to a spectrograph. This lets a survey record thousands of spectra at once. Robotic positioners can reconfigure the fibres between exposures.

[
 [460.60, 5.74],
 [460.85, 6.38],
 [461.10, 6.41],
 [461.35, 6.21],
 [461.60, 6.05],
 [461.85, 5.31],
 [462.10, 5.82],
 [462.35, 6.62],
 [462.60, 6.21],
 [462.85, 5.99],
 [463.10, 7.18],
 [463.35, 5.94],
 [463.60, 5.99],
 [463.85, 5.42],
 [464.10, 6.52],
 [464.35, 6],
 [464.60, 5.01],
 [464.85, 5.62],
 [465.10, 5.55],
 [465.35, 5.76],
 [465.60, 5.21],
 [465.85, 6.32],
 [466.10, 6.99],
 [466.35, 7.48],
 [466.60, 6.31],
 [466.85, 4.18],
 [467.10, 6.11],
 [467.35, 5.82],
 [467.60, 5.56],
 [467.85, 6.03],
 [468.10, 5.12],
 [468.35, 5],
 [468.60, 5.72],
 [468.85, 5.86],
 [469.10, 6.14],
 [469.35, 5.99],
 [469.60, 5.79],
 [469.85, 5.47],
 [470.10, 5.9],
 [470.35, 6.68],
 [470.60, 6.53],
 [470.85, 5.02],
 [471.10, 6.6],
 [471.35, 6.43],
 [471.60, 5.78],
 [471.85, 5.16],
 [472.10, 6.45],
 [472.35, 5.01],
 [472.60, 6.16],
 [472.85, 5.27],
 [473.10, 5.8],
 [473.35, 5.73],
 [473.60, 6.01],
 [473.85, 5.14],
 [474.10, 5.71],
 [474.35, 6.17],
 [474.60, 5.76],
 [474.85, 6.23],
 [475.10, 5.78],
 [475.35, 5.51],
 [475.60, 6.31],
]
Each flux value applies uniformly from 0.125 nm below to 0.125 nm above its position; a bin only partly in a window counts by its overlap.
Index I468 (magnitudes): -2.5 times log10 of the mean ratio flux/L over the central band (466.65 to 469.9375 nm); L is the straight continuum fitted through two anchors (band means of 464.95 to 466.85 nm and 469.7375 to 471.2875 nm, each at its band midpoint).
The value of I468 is 0.08 mag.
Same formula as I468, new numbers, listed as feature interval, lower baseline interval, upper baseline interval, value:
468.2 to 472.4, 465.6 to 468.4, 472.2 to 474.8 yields -0.01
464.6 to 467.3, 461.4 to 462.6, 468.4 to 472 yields 0.01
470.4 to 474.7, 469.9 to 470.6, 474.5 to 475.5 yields 0.04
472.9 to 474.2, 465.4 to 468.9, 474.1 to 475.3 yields 0.05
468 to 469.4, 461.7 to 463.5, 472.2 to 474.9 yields 0.05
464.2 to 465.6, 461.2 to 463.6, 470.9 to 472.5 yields 0.09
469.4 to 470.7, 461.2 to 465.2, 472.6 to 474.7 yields -0.05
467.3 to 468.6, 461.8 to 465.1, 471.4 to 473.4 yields 0.06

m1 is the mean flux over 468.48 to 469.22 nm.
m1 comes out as 5.91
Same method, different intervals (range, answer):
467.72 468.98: 5.55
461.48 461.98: 5.68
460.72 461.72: 6.26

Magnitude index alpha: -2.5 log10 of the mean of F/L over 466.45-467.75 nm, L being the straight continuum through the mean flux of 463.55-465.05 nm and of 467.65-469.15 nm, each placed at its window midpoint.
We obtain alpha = 0.00 mag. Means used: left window 5.74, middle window 5.64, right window 5.62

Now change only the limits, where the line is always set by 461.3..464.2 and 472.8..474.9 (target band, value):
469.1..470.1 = 0.01 mag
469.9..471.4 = -0.05 mag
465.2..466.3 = -0.03 mag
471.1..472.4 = -0.01 mag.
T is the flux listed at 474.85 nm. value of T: 6.23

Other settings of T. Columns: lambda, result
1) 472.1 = 6.45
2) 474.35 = 6.17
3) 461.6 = 6.05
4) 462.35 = 6.62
